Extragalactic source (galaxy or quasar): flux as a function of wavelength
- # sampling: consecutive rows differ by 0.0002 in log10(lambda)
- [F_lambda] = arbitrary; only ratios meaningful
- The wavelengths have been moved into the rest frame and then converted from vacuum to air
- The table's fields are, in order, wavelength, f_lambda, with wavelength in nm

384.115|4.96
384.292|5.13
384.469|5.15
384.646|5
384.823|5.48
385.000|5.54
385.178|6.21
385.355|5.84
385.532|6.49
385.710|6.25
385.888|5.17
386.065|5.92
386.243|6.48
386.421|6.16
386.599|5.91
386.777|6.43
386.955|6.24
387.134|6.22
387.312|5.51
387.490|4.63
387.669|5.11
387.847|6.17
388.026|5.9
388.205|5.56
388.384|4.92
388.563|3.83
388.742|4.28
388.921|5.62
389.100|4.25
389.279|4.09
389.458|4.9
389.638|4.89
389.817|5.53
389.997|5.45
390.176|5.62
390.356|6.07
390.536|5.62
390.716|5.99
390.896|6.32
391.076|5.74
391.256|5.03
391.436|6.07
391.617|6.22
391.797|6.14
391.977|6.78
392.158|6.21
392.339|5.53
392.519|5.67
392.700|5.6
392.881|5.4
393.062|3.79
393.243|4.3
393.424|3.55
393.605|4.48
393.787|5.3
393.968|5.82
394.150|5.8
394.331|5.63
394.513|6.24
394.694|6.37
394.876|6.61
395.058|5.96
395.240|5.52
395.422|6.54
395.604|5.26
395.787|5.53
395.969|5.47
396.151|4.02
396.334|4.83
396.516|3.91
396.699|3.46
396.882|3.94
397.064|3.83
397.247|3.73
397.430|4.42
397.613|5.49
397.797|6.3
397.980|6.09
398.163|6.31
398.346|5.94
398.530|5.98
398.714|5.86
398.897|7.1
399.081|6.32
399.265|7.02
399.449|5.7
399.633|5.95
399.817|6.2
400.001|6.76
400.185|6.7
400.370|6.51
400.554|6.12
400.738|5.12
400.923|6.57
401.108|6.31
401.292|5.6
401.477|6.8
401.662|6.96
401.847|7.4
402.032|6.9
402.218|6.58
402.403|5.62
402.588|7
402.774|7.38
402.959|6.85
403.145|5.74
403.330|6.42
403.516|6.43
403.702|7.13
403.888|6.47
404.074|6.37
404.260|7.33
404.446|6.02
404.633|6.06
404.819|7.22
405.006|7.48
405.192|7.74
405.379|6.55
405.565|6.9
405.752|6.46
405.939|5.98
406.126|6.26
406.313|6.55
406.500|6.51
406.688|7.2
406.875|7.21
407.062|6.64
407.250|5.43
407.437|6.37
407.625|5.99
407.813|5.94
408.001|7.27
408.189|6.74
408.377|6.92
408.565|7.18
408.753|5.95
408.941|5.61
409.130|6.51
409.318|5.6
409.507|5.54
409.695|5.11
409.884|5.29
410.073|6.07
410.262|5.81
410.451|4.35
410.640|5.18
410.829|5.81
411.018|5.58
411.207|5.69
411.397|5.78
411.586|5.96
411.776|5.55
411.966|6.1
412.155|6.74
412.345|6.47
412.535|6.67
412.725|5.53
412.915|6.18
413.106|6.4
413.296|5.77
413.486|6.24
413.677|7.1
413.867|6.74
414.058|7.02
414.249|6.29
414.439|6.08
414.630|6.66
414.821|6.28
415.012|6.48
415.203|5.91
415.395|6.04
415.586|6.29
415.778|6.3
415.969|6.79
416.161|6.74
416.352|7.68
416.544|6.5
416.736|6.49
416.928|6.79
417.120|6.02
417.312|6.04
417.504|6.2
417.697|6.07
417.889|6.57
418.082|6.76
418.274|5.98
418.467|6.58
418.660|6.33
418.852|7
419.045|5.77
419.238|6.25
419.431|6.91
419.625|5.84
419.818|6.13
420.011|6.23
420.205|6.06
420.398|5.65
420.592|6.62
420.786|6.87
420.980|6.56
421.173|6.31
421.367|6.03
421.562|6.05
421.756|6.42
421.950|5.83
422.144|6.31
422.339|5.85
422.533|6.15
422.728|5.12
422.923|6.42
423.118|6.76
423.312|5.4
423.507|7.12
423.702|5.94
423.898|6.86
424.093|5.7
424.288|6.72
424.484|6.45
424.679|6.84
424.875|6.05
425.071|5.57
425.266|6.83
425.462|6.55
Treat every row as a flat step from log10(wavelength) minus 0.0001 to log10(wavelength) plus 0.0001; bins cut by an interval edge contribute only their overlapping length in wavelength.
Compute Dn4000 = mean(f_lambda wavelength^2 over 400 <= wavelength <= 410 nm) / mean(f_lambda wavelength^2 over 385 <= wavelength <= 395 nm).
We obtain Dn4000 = 1.25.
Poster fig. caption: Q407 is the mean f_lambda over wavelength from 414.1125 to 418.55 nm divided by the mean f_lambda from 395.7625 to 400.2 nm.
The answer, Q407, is 1.18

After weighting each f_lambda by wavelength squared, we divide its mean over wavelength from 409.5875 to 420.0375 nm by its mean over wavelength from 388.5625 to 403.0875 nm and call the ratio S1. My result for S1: 1.2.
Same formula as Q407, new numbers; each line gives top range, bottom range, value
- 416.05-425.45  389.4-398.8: 1.17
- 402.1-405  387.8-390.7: 1.28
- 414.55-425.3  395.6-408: 1.03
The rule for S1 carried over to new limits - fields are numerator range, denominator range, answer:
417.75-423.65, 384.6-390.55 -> 1.34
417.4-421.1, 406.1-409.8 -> 1.06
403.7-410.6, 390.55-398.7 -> 1.25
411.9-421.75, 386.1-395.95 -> 1.31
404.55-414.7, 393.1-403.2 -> 1.15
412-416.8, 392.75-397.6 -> 1.42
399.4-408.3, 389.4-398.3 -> 1.28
